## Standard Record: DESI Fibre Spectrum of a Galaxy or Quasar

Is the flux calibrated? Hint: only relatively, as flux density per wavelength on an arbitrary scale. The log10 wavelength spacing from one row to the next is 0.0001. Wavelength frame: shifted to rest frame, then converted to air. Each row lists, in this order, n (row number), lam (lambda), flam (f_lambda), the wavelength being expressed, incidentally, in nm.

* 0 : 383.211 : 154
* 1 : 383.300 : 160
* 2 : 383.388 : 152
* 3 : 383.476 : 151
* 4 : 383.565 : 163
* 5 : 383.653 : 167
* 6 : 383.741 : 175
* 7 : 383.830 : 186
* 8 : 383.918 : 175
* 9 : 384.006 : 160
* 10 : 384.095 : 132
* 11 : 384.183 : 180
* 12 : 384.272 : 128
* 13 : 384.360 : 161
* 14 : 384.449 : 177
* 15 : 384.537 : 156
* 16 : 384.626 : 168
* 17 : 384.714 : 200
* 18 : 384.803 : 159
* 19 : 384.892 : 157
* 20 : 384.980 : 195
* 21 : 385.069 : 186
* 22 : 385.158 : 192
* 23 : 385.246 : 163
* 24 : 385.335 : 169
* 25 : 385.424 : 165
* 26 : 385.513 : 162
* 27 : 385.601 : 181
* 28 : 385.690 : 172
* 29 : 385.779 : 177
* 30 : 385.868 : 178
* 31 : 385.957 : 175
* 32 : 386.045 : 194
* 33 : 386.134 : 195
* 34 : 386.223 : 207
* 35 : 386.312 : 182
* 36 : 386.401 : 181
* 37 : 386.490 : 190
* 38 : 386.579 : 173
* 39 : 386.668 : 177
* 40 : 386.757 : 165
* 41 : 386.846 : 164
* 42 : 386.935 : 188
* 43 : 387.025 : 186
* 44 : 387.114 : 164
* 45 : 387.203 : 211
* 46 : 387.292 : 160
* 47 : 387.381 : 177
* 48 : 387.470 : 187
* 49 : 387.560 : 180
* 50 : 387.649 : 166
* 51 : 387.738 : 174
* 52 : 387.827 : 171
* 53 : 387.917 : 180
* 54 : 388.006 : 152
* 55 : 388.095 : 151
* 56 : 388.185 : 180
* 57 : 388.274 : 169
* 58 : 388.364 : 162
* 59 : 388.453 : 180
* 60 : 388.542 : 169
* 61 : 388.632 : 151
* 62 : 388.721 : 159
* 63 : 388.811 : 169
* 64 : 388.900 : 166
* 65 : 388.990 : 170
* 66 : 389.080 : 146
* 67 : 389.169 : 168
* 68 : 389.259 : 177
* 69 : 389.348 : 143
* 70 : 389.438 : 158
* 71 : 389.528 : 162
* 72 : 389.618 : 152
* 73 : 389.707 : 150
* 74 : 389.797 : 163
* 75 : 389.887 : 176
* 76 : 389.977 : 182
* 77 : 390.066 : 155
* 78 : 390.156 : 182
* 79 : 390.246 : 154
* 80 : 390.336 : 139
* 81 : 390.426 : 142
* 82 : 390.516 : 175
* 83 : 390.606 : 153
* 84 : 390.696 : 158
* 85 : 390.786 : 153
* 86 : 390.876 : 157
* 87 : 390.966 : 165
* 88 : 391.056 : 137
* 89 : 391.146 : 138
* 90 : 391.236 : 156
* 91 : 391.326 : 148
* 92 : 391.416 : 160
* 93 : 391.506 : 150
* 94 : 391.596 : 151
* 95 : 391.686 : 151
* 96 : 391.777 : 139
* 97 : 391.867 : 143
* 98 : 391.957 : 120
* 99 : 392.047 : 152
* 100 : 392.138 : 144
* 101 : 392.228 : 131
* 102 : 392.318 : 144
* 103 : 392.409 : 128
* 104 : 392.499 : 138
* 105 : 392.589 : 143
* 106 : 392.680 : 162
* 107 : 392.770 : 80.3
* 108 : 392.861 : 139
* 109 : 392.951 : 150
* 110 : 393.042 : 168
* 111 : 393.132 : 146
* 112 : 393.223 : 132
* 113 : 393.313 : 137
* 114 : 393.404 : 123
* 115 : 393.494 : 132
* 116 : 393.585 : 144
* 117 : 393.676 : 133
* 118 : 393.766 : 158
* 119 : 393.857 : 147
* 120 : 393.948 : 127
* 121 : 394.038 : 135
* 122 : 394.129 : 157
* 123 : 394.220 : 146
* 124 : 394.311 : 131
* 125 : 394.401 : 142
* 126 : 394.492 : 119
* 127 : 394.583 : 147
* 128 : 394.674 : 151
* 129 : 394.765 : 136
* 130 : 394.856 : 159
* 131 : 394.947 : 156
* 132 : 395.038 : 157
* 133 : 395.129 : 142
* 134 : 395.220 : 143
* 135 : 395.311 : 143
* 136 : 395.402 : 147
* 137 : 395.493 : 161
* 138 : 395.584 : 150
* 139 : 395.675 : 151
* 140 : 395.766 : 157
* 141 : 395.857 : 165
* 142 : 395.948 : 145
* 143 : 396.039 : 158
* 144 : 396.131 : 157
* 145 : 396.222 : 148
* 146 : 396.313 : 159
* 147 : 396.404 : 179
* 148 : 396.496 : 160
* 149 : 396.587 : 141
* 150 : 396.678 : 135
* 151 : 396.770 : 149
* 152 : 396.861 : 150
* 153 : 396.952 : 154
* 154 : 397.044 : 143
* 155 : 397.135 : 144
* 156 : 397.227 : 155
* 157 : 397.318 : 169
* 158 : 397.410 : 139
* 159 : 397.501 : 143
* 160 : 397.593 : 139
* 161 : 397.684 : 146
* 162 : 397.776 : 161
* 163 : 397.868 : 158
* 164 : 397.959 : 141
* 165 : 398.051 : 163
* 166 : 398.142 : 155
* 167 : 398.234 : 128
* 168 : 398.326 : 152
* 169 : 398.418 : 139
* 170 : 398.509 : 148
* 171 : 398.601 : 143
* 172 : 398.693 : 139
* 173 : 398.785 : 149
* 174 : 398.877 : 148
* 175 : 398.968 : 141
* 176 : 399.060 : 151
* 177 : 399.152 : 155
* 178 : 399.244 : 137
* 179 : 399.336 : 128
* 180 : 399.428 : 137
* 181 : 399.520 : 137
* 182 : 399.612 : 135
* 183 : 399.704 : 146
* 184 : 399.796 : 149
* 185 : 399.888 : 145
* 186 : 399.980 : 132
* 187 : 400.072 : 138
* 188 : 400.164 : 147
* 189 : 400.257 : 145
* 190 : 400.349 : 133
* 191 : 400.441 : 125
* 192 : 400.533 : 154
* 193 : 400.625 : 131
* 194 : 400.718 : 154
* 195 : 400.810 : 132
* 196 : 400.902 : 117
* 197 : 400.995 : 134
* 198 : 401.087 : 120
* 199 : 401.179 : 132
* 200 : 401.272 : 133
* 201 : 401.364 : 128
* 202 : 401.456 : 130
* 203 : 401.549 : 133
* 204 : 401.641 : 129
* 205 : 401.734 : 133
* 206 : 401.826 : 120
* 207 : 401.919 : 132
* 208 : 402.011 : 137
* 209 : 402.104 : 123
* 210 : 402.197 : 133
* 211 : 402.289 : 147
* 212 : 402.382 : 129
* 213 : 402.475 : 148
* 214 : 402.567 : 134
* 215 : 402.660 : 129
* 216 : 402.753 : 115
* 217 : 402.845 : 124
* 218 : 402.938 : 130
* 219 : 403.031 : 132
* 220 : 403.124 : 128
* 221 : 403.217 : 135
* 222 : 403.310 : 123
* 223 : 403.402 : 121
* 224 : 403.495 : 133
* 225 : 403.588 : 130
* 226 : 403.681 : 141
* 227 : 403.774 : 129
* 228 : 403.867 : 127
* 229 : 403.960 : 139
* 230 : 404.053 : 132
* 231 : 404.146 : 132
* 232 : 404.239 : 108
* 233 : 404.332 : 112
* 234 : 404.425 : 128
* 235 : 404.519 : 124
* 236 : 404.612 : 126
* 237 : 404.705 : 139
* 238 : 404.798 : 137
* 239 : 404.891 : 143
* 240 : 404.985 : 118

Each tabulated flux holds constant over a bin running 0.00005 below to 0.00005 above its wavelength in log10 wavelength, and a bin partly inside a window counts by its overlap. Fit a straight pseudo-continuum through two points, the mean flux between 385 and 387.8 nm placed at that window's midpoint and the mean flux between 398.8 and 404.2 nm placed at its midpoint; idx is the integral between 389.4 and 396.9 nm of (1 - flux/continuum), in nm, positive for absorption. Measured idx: 0.50 nm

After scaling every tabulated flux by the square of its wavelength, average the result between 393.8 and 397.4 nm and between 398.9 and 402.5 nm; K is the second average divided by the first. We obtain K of 0.9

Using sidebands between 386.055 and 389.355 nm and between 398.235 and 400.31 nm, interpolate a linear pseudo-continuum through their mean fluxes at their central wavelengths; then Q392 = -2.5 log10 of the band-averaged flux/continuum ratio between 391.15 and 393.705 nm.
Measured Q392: 0.14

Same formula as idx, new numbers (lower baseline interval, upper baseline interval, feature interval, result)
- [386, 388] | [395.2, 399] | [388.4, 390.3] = 0.11 nm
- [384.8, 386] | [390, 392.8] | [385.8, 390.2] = -0.25 nm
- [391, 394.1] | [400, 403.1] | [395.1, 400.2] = -0.43 nm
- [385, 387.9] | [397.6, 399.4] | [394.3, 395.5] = 0.08 nm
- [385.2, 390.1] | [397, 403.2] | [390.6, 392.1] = 0.12 nm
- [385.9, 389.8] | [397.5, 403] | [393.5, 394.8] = 0.12 nm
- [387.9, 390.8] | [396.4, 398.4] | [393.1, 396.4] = 0.16 nm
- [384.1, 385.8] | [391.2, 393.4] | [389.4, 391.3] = -0.10 nm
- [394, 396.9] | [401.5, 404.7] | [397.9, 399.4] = -0.04 nm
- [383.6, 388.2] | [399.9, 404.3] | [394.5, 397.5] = -0.07 nm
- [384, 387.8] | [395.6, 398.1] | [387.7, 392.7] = 0.30 nm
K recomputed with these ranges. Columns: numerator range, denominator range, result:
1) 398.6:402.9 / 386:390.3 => 0.85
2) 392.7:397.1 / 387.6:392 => 0.94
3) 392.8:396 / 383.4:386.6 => 0.88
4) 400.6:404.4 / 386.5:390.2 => 0.83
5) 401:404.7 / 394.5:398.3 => 0.89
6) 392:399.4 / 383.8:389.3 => 0.89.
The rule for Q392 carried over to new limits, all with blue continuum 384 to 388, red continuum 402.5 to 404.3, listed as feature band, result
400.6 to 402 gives 0.029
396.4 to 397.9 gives -0.035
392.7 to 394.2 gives 0.121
